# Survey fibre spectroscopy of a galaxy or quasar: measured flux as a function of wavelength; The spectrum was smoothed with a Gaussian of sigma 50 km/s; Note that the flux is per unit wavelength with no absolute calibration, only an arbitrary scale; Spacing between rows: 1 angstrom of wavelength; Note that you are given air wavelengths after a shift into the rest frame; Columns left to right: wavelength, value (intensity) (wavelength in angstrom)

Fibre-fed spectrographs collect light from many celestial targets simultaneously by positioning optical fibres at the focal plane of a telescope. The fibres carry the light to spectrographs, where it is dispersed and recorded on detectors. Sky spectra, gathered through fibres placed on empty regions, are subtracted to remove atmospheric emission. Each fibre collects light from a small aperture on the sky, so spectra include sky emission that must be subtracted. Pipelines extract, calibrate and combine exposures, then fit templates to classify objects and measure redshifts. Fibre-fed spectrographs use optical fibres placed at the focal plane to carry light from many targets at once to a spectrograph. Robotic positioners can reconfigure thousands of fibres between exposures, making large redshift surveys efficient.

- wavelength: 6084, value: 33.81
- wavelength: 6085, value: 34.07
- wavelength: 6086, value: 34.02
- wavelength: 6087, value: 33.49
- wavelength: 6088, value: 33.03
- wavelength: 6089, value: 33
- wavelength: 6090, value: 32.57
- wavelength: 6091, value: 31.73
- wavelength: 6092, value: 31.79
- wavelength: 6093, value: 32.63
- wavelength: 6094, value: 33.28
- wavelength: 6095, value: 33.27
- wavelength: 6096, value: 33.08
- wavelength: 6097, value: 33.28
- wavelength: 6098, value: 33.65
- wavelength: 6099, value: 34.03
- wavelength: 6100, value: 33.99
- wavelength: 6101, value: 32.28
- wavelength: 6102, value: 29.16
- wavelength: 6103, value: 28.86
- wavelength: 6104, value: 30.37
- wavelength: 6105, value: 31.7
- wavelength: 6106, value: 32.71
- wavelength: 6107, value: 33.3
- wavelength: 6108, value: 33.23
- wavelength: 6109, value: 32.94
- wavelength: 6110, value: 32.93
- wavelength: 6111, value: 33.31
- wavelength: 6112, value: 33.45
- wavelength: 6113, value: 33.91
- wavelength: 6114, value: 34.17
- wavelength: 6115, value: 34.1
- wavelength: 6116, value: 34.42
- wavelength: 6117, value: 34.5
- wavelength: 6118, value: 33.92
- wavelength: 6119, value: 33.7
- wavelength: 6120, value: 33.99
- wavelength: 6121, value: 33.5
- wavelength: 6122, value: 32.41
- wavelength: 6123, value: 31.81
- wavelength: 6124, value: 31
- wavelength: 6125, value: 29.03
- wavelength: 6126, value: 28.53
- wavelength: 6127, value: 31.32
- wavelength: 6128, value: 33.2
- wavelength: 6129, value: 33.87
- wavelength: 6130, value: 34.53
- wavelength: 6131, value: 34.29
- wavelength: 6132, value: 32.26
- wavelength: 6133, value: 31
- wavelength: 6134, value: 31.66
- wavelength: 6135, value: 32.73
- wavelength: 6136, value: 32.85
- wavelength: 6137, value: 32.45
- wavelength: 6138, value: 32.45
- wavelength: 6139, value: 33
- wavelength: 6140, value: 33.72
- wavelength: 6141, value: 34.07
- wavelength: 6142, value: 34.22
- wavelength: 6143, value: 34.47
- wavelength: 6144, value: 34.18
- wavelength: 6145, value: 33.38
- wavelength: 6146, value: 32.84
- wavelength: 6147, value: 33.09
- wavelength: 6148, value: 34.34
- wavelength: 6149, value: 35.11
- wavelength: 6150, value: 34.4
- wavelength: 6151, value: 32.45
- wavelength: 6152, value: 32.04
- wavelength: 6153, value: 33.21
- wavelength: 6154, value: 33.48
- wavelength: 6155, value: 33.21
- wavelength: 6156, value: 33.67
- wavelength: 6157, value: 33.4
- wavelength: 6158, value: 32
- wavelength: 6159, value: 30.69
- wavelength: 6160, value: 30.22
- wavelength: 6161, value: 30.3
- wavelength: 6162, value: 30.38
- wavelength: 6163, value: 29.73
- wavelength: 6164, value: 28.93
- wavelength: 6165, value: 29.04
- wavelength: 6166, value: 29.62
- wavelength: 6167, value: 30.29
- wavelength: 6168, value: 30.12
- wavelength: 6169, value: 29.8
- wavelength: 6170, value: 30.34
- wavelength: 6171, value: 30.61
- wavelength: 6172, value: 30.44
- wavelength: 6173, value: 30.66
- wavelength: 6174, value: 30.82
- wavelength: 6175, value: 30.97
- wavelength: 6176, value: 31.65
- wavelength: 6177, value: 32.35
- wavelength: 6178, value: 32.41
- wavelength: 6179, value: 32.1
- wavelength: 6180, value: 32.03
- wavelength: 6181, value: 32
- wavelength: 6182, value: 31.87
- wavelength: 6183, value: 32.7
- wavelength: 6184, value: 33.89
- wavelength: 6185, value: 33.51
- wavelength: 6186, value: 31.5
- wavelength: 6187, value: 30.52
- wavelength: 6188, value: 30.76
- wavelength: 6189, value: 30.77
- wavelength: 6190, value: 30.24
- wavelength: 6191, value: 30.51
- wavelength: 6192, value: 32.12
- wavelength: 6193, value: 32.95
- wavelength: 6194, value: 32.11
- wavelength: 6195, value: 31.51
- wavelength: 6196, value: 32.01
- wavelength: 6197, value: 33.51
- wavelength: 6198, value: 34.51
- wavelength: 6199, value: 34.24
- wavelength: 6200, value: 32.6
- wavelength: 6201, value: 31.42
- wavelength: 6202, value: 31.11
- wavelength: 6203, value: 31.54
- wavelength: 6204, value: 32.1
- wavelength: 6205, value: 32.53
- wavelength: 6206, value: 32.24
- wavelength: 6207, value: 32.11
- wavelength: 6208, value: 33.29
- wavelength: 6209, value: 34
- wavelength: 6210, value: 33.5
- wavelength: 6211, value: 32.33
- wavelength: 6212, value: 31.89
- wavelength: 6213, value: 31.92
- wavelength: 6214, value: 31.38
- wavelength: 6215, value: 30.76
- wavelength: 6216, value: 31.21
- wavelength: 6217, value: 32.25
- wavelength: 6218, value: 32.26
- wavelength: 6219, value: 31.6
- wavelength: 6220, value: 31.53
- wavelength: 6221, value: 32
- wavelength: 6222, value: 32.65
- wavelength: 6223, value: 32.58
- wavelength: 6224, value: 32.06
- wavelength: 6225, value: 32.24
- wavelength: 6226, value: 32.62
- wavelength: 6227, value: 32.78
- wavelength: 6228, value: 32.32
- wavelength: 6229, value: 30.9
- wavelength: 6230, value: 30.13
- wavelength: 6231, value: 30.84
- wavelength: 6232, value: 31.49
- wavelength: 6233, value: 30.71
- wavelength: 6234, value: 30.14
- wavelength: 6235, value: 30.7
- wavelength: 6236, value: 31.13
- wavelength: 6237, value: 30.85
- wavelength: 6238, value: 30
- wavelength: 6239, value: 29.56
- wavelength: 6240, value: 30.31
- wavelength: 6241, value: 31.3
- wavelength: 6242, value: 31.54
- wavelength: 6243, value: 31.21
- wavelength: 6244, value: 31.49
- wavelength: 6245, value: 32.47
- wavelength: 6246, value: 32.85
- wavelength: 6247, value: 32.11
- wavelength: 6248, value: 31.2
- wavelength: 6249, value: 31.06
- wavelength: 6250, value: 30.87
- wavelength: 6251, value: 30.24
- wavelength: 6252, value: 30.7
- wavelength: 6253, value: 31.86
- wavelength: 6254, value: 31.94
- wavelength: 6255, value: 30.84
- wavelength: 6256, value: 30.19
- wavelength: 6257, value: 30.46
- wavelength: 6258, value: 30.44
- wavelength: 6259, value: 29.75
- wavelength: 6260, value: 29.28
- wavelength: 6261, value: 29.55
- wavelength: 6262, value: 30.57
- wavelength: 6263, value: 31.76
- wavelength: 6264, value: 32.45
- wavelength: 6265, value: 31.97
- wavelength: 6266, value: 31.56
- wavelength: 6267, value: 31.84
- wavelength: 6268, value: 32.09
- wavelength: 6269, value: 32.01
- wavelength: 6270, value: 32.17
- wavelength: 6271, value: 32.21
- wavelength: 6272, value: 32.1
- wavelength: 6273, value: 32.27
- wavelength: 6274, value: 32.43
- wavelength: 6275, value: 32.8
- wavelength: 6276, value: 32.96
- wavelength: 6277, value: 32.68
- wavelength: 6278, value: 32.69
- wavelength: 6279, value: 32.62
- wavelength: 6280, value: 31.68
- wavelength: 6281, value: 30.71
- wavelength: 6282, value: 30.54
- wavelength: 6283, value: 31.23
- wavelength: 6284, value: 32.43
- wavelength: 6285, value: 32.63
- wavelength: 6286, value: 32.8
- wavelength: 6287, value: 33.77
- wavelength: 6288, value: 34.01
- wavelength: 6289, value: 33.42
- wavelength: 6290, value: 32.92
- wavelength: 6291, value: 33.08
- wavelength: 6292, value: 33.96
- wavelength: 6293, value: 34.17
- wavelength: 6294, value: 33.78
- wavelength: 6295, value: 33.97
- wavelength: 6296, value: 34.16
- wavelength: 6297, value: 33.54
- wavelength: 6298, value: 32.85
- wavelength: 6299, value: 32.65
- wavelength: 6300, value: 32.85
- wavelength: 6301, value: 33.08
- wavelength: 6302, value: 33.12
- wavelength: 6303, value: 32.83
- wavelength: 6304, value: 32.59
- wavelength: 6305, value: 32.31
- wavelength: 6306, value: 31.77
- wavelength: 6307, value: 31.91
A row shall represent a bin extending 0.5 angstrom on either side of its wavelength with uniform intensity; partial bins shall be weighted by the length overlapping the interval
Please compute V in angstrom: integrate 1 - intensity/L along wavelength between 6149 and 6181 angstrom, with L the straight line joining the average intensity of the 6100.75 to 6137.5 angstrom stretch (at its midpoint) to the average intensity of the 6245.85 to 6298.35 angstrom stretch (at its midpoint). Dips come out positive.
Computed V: 0.96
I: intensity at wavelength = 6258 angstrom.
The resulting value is 30.44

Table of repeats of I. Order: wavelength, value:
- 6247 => 32.11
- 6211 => 32.33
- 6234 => 30.14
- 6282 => 30.54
